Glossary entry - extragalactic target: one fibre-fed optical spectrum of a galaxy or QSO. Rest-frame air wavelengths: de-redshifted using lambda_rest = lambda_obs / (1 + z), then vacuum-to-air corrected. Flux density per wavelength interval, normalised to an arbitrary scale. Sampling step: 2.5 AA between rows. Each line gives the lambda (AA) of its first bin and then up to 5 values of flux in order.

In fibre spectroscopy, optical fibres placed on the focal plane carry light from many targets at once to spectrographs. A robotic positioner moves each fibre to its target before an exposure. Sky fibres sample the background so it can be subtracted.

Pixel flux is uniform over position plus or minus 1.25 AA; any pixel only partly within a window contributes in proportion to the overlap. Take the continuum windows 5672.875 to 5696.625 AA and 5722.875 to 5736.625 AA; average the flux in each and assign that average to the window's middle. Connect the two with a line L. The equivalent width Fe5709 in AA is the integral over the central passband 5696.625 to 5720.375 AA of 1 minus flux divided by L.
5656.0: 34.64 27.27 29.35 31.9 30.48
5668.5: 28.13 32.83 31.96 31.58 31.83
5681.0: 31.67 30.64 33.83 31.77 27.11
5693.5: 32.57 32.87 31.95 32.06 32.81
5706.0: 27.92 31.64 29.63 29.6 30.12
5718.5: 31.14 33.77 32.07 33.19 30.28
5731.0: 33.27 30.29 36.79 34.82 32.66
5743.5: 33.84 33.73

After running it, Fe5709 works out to 0.8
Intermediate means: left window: 31.5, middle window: 30.9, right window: 32.5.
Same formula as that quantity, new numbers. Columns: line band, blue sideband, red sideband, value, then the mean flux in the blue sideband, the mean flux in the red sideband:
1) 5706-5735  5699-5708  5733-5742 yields 1.1 AA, 31.1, 33.9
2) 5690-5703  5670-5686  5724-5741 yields 0.3 AA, 31.9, 33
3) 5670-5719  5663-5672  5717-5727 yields 0.4 AA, 30.7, 32.5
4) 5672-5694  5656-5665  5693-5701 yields 0.1 AA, 30.2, 32.4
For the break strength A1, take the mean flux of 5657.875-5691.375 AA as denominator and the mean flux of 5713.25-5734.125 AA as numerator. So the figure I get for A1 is 1.02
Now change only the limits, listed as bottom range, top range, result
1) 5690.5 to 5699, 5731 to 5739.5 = 1.08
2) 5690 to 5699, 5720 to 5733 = 1.04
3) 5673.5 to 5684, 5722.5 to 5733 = 1.02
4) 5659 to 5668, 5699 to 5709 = 1.03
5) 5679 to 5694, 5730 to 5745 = 1.08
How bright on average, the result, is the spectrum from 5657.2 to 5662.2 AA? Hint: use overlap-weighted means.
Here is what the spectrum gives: 28.4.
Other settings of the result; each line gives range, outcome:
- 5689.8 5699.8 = 31.1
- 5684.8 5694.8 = 31.3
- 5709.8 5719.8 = 30.1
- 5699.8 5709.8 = 31.1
